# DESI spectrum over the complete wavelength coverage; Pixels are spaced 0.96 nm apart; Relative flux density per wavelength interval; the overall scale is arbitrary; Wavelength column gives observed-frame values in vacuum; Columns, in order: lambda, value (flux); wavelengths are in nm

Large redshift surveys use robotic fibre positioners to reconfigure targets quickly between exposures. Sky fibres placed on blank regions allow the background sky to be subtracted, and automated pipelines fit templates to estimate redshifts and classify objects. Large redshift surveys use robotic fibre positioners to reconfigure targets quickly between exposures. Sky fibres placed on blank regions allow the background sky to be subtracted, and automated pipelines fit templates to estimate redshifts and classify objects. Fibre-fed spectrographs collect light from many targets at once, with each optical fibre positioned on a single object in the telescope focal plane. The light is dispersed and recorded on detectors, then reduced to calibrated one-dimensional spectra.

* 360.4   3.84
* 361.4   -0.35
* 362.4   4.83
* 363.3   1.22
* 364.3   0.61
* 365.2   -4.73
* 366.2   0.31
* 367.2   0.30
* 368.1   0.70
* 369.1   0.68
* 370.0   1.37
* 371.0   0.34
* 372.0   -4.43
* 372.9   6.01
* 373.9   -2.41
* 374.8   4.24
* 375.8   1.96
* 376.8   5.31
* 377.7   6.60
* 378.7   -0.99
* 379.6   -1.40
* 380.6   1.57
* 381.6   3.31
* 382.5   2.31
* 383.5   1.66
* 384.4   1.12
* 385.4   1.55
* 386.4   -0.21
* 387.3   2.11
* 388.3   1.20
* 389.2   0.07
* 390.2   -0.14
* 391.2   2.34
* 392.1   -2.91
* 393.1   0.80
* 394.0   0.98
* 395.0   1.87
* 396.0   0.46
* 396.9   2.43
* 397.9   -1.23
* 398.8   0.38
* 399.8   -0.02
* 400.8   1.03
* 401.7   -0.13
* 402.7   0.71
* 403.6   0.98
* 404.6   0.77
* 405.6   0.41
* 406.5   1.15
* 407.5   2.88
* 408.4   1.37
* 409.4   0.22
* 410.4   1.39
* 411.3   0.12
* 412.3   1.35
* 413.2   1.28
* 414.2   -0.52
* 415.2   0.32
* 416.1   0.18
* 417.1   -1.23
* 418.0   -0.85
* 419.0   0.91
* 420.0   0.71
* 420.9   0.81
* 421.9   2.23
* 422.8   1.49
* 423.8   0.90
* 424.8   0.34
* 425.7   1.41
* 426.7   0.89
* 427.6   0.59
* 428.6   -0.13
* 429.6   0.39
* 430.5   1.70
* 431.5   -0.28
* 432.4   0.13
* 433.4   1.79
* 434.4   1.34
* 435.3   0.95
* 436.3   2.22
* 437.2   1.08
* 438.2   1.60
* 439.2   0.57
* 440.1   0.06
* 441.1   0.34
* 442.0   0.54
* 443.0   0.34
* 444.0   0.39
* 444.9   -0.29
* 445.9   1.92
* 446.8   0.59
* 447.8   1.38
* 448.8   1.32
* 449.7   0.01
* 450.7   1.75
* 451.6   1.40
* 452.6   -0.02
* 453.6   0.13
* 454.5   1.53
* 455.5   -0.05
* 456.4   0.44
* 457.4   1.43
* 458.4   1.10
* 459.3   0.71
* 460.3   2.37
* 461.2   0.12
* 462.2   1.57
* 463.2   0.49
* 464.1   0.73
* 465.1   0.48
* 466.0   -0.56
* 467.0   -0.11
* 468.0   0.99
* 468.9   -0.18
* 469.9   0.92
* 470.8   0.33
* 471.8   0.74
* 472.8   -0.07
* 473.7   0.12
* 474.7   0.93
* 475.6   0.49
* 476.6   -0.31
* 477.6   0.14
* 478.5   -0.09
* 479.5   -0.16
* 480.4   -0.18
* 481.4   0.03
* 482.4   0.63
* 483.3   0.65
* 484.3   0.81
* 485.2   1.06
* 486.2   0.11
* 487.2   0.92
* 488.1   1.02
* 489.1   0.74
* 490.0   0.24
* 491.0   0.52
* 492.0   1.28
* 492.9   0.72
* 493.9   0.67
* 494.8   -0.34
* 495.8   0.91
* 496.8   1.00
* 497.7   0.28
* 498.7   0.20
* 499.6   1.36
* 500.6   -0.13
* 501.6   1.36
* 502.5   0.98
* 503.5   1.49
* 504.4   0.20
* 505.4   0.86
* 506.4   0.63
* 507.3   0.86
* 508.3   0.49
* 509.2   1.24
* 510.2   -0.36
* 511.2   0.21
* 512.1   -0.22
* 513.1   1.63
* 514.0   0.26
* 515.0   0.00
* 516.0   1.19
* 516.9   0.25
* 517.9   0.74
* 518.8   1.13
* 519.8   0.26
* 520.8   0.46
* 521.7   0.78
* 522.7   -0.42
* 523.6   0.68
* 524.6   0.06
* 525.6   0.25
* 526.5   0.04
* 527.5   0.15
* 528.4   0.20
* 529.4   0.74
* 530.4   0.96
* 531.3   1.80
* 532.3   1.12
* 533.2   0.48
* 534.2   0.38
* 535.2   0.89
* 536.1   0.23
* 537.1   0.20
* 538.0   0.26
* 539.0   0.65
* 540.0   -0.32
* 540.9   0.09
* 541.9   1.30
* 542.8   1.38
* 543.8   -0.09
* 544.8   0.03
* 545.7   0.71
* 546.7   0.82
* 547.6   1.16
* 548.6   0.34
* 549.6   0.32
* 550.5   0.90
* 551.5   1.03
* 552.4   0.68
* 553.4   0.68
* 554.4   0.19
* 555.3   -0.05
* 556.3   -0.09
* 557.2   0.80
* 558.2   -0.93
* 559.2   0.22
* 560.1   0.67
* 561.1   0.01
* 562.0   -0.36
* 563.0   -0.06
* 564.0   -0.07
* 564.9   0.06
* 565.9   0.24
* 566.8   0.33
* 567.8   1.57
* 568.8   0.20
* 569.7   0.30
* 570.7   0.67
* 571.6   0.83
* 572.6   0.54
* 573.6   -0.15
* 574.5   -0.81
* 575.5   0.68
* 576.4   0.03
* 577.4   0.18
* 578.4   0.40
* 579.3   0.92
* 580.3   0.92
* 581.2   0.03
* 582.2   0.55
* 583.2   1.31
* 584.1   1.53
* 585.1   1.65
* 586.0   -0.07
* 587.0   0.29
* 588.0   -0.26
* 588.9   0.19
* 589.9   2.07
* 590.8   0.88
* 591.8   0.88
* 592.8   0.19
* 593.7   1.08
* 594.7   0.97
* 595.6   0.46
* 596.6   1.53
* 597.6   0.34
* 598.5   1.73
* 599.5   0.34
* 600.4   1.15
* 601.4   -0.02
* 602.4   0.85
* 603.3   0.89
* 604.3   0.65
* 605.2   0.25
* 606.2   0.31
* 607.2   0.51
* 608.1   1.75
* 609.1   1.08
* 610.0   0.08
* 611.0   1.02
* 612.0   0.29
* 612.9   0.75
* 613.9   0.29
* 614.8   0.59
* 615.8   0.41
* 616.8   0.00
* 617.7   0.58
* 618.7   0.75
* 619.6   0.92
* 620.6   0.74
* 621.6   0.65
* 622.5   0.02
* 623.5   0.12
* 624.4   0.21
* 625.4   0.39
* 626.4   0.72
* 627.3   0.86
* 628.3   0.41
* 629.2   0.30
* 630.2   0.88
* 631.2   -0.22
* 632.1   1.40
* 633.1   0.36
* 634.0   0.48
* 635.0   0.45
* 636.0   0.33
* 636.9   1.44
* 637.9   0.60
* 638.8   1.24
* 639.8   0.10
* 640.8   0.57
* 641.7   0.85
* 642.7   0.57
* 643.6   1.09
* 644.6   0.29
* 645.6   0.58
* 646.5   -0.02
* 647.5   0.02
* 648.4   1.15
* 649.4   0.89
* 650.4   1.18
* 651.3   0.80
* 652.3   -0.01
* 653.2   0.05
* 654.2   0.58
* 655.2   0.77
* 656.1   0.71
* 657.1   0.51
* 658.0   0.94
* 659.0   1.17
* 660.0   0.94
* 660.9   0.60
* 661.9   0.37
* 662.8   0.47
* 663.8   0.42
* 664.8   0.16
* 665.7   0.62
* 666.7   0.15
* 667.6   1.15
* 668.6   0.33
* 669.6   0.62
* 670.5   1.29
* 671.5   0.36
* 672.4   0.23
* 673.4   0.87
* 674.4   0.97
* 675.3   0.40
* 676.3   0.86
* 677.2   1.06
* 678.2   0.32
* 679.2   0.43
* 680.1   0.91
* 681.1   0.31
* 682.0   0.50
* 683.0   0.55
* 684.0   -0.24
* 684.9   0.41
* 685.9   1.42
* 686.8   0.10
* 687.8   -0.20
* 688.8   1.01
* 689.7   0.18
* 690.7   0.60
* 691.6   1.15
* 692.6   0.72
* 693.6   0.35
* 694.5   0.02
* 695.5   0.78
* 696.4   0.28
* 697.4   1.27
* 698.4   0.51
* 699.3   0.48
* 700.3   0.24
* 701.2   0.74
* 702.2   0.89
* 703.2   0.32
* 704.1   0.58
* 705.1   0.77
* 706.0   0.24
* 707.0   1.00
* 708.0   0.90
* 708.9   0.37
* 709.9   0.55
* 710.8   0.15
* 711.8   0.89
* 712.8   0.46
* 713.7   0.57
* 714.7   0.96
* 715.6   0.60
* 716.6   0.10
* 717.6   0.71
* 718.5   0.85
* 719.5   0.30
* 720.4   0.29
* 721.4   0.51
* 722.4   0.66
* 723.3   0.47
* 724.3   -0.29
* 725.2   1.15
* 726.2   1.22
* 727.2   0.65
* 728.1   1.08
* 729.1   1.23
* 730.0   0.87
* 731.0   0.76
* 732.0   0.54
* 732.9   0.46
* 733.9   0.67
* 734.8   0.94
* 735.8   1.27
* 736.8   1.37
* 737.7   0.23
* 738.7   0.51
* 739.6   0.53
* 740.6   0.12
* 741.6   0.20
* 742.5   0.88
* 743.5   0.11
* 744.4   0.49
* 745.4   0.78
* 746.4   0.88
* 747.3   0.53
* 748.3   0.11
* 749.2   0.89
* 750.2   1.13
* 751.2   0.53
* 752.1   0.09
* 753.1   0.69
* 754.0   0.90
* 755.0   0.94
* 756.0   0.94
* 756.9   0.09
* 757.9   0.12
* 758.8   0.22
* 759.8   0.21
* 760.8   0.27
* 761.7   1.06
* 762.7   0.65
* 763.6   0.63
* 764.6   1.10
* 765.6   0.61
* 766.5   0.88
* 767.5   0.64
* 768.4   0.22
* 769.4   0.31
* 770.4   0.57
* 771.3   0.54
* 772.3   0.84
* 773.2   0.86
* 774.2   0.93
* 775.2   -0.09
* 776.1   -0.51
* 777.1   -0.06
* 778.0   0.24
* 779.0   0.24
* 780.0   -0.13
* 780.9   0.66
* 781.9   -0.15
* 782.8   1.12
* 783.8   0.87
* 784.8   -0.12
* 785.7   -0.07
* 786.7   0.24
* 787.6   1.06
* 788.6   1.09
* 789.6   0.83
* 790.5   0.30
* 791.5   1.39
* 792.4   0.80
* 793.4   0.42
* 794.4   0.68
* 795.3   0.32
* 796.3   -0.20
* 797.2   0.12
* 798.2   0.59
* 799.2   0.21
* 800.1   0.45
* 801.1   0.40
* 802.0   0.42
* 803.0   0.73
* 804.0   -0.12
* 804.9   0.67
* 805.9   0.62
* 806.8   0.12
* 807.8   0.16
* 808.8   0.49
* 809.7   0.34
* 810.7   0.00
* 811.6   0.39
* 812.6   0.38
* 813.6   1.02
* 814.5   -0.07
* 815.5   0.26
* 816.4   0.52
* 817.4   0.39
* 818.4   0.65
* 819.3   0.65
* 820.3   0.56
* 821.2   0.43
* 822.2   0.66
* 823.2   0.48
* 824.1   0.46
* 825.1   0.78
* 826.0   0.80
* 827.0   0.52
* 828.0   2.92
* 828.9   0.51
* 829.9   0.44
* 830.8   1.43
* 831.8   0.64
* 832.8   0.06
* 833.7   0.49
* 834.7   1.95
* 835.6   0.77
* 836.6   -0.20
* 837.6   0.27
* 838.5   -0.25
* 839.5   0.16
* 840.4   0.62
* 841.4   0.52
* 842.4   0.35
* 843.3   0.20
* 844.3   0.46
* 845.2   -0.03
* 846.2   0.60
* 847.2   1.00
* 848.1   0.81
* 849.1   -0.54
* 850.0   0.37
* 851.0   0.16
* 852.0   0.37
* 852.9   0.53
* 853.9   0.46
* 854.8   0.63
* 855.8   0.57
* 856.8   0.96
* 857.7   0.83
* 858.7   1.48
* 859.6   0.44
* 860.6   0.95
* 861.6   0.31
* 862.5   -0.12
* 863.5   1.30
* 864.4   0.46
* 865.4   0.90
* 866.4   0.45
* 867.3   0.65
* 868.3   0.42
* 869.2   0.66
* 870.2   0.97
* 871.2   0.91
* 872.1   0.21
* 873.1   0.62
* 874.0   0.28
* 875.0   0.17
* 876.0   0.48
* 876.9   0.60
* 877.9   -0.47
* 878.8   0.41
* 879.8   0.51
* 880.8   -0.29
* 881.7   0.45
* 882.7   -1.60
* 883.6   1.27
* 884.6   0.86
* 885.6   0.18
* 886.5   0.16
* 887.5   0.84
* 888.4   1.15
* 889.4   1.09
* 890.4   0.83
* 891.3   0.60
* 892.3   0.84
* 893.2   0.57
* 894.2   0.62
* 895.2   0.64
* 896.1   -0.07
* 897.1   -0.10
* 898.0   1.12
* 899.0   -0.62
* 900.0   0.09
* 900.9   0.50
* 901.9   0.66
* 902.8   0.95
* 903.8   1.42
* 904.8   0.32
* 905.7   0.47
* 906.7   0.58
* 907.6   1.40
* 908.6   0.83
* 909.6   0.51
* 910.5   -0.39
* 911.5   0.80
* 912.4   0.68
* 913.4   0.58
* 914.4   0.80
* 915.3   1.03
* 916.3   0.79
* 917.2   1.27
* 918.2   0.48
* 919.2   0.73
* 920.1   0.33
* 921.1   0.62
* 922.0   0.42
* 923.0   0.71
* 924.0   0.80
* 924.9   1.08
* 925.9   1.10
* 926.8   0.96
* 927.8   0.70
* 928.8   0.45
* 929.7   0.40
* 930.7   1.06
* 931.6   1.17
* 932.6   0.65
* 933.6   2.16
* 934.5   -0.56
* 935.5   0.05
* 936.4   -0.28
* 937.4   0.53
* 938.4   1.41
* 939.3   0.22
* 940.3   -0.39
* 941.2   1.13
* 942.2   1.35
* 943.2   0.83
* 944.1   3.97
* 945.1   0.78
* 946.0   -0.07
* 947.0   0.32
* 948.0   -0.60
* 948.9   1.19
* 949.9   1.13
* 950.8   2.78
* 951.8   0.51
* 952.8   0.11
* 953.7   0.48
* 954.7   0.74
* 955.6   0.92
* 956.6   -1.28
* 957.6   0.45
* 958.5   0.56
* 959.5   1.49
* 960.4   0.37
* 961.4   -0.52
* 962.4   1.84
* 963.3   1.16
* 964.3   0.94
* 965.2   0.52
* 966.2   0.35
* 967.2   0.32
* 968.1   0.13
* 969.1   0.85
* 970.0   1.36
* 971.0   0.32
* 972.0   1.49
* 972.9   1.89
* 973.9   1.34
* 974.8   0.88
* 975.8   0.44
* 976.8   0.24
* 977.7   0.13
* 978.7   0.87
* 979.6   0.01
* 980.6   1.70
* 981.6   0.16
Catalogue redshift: 1.22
